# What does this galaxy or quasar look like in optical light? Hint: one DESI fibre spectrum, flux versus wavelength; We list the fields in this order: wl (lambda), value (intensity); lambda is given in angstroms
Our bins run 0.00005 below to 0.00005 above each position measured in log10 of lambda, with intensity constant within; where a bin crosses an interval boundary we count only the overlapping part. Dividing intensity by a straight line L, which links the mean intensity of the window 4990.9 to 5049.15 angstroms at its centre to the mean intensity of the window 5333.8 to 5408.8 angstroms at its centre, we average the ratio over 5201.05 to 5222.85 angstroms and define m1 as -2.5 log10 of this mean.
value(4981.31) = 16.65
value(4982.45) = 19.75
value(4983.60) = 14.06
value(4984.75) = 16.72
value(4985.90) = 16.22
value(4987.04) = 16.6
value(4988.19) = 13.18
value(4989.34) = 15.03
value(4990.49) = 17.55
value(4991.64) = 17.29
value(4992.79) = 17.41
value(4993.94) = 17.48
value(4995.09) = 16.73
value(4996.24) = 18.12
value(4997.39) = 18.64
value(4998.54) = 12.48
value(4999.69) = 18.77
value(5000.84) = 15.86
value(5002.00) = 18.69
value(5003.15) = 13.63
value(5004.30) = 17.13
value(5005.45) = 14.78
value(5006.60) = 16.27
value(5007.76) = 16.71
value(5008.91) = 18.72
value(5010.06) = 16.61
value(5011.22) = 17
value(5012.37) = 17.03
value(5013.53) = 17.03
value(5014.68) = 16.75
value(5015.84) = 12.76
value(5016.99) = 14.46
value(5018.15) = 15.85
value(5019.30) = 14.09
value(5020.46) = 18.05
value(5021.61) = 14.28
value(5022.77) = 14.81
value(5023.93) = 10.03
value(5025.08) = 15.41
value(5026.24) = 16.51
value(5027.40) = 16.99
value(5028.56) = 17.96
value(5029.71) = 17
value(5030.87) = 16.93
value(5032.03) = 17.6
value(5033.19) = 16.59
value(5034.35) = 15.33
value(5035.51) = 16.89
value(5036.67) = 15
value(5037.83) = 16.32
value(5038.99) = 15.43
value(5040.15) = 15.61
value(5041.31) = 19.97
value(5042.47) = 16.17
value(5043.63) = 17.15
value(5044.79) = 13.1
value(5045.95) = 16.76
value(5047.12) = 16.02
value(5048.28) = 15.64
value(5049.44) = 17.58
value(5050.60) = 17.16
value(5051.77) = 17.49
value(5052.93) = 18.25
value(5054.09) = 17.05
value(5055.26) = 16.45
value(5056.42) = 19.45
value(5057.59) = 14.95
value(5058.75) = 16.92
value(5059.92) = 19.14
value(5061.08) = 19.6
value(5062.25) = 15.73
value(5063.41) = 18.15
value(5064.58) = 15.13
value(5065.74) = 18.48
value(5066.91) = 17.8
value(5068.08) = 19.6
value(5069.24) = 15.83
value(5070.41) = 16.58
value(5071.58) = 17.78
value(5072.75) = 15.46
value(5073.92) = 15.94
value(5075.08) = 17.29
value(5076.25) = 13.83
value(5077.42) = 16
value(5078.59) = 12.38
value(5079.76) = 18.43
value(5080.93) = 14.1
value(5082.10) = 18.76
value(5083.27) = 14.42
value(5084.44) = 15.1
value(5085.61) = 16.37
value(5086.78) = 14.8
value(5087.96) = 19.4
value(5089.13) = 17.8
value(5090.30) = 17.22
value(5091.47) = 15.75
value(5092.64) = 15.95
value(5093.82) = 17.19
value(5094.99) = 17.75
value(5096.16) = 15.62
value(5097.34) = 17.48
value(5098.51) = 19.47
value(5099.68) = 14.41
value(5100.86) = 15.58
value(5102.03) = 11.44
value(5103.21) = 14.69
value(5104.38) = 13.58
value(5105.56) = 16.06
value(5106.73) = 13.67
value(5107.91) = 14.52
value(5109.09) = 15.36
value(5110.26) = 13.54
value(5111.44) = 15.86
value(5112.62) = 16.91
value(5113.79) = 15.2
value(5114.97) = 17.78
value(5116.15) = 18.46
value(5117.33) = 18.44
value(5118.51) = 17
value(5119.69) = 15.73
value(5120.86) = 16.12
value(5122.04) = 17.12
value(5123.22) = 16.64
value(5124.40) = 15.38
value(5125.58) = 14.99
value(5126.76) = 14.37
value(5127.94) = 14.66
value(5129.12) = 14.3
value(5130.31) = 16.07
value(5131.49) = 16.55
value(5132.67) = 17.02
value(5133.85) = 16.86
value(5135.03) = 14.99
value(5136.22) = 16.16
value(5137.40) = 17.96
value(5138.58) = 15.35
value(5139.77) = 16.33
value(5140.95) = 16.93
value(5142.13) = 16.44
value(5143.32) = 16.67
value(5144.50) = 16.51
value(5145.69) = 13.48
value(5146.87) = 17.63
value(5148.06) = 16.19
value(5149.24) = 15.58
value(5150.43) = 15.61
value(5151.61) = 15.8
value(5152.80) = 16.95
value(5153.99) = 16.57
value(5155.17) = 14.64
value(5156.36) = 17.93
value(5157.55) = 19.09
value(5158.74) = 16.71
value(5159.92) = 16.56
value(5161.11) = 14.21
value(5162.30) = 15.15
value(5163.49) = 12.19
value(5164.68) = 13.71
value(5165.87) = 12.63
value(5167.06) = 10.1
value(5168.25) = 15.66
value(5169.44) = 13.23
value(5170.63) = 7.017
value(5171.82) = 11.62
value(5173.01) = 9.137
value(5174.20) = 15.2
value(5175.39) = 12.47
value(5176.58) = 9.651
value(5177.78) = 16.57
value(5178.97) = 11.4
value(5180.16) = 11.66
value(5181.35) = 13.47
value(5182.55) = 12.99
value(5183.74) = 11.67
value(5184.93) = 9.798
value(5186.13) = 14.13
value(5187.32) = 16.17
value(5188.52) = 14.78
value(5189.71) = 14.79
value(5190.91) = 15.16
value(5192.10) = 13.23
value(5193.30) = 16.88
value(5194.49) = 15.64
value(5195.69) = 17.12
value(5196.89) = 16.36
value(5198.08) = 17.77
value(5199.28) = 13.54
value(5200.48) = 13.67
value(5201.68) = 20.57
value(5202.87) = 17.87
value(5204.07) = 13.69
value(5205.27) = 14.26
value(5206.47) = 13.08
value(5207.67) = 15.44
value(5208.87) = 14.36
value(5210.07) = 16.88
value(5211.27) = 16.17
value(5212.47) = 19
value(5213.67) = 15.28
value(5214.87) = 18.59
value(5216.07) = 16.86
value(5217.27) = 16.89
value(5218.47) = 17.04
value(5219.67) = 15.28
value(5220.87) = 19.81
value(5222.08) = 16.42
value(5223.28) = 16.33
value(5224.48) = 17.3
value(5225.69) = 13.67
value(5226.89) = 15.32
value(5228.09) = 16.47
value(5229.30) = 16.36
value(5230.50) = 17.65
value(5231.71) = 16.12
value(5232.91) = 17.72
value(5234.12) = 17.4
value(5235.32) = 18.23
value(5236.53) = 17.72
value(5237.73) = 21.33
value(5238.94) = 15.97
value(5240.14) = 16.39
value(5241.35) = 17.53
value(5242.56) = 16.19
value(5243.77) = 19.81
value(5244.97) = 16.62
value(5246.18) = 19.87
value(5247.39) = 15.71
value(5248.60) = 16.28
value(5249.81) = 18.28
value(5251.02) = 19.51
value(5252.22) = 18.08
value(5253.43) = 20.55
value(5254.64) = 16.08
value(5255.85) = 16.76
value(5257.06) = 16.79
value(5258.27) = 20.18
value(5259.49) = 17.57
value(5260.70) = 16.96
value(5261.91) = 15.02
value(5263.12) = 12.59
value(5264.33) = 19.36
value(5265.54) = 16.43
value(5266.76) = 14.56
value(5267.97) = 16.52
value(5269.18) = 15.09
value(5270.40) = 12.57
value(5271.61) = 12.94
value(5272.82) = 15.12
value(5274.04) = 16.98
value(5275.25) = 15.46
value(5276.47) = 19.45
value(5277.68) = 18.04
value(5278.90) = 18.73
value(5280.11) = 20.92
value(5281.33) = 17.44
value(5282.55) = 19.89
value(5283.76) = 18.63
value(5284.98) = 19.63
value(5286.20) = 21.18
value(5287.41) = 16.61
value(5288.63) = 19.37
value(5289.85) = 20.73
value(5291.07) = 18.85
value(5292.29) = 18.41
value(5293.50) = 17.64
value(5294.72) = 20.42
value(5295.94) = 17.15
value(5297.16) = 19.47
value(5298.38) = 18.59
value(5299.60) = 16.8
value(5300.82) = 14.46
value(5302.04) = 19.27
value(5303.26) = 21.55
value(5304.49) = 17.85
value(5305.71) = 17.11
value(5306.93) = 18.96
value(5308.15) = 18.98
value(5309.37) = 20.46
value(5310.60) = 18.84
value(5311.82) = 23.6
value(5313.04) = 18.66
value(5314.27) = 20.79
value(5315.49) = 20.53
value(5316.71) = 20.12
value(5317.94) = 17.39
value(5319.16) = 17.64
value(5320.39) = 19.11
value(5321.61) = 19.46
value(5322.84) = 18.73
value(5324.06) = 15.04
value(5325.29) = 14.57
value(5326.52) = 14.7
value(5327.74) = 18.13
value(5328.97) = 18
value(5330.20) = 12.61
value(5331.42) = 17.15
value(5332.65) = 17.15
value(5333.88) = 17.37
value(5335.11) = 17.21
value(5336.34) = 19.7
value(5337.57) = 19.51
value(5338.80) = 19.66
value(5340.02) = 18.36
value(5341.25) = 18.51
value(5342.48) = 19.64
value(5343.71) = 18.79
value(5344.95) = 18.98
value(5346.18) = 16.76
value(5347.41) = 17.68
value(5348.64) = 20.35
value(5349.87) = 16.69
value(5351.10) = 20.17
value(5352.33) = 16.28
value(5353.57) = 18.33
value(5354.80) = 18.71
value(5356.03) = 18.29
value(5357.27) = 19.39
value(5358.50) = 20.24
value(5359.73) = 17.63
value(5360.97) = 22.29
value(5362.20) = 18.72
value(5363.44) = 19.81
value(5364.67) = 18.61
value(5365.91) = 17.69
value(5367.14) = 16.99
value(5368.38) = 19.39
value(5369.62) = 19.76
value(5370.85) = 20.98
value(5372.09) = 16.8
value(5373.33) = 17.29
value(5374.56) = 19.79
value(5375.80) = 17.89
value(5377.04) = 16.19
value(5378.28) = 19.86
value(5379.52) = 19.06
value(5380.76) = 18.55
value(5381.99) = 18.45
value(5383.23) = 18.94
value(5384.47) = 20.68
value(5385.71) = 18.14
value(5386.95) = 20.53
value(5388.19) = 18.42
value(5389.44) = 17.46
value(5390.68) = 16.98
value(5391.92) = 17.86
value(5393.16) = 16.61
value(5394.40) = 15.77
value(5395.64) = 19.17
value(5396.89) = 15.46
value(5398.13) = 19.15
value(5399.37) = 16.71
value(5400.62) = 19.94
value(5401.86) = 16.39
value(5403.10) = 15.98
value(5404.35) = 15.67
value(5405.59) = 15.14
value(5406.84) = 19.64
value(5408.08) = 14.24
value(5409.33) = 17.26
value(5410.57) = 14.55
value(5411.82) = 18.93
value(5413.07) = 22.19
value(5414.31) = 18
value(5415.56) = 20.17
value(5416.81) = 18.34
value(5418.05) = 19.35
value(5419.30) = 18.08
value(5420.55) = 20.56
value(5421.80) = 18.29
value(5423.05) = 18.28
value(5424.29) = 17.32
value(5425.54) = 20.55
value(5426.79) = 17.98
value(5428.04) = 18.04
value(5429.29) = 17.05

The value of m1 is 0.05 mag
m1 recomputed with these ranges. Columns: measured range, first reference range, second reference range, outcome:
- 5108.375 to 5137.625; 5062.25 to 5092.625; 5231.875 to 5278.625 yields 0.034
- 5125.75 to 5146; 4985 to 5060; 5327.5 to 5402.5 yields 0.071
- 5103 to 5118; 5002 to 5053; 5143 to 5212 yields -0.030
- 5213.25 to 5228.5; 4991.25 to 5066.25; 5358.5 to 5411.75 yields 0.048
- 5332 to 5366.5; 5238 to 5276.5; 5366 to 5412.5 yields -0.068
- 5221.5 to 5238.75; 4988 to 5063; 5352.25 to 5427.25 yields 0.032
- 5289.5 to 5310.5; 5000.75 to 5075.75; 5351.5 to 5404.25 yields -0.041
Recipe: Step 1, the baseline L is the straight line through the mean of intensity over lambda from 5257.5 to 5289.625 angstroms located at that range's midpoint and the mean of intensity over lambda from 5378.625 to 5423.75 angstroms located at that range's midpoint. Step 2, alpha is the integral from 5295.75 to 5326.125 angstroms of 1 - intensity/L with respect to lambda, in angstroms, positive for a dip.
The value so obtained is -2.0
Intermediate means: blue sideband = 17.2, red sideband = 18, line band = 18.6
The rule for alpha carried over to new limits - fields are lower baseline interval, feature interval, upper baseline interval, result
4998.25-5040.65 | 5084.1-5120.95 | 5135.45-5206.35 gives -1.8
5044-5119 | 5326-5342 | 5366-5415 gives 0.1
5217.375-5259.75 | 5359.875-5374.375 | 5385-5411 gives -1.4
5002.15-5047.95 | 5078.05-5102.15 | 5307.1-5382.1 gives 0.4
